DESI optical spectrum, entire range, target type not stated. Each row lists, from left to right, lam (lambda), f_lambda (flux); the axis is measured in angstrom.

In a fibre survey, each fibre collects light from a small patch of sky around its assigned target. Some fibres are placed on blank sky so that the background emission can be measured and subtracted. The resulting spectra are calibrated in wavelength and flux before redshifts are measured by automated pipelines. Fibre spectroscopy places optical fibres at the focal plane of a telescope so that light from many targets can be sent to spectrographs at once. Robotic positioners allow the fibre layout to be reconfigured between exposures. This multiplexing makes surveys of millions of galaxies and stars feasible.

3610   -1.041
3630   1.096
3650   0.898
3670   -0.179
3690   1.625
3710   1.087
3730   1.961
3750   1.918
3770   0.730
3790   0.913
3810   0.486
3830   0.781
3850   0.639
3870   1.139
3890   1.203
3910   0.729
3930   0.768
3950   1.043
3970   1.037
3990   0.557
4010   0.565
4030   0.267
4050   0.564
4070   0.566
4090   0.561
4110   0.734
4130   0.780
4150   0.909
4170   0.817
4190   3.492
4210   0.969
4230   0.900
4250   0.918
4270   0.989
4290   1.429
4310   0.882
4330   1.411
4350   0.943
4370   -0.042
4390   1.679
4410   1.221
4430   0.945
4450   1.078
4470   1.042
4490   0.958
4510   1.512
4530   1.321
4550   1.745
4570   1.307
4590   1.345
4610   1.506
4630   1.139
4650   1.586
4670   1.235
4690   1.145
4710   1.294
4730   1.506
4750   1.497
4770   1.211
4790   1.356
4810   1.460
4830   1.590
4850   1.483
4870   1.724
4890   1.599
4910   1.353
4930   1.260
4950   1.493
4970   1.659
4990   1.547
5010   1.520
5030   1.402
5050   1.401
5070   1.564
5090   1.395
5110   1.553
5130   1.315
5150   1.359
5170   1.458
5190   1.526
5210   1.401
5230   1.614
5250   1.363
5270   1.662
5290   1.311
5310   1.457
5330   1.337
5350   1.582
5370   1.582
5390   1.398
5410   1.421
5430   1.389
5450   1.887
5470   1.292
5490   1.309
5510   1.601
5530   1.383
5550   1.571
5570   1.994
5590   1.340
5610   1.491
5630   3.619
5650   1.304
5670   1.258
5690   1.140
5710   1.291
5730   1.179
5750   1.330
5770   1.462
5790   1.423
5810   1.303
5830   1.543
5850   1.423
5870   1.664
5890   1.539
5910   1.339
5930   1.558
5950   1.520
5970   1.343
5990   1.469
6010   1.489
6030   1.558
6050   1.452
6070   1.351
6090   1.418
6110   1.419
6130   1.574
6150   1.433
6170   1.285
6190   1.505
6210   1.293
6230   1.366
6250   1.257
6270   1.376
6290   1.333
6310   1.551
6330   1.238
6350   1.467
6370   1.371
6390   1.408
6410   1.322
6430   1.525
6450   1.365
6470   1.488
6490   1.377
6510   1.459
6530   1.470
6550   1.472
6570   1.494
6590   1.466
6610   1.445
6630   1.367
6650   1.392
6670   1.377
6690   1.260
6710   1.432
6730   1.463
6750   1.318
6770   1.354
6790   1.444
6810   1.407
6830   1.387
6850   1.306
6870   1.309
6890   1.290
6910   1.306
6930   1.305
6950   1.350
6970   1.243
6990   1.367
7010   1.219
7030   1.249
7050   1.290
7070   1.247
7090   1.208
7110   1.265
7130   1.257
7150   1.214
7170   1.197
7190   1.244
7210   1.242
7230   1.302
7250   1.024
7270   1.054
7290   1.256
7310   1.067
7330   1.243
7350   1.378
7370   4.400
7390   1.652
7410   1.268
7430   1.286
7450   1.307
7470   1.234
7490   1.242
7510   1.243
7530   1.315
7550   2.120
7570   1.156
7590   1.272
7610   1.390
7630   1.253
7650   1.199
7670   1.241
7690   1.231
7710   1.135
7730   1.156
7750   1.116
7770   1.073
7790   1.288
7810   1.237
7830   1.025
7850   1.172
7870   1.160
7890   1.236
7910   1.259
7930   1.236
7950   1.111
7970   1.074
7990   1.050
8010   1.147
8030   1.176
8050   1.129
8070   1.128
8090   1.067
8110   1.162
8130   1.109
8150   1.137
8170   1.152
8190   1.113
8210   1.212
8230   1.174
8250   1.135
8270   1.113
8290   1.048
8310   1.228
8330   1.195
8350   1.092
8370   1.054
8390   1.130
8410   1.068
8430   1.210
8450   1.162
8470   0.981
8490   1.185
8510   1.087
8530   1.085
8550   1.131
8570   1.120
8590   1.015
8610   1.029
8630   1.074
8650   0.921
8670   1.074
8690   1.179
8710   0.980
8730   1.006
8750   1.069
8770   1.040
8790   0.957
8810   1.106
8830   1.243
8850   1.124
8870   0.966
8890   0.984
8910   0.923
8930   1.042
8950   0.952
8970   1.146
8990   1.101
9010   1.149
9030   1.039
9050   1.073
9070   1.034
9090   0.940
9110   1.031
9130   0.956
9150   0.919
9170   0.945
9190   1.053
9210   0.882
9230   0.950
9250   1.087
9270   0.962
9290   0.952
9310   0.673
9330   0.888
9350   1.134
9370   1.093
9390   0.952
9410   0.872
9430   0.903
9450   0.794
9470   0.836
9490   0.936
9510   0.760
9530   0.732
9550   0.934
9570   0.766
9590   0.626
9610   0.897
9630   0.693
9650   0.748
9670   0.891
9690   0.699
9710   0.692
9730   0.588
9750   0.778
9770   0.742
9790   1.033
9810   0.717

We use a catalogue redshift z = 0.12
